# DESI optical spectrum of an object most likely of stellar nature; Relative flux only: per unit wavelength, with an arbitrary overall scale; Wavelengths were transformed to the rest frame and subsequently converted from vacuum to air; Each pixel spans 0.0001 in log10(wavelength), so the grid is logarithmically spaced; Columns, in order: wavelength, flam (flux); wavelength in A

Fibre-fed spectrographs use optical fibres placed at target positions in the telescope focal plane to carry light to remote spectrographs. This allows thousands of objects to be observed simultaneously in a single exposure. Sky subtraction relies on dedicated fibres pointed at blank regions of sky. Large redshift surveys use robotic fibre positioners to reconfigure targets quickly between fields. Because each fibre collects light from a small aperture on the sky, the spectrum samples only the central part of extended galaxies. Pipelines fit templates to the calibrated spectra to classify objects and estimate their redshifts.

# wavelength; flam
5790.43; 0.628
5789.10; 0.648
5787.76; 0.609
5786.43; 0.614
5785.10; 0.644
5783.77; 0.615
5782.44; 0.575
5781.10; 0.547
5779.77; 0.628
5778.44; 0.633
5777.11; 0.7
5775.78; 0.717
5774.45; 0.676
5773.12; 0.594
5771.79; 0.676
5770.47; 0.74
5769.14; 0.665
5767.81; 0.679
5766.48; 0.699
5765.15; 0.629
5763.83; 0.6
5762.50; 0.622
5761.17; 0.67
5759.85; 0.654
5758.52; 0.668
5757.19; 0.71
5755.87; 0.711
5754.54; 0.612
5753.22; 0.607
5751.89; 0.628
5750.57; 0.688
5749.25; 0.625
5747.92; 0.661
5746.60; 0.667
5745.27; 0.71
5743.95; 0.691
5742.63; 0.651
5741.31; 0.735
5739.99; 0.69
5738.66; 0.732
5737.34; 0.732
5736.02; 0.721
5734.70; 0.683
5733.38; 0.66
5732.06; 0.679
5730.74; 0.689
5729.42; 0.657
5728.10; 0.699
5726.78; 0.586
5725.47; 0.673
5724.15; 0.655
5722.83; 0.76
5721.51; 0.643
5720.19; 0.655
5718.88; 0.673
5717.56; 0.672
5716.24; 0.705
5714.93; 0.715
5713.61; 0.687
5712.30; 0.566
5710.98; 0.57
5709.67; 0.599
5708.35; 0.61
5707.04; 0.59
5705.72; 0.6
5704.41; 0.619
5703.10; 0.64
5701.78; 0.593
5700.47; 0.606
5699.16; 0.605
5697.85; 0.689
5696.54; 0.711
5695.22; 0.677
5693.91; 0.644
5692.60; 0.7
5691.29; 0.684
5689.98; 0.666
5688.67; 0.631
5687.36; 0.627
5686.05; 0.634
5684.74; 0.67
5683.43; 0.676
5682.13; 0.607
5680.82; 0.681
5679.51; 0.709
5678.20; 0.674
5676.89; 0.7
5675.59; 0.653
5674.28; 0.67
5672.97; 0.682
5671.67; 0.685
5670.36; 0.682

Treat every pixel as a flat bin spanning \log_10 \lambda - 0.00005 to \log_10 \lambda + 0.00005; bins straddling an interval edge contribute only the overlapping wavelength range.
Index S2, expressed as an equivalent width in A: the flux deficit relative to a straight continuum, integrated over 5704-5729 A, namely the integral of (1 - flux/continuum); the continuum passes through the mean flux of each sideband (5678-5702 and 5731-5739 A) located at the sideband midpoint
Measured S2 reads 1.3 A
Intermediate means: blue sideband 0.658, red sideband 0.7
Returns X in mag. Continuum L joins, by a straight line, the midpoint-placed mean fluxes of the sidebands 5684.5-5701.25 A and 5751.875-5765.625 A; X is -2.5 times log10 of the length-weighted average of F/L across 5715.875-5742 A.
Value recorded -0.05 mag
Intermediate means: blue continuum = 0.657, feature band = 0.685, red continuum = 0.648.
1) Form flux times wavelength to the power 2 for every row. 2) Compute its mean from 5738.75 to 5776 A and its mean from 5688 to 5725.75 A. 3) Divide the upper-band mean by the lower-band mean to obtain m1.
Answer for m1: 1.05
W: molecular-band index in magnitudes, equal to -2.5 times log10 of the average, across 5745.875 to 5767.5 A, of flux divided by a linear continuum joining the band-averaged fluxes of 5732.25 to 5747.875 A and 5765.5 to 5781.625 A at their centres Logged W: 0.04 mag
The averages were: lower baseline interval 0.695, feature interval 0.654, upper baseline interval 0.663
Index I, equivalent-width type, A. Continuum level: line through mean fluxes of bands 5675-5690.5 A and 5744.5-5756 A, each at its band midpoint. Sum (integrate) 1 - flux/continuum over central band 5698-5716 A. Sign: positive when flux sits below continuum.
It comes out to 1.1 A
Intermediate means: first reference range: 0.661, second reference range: 0.654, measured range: 0.62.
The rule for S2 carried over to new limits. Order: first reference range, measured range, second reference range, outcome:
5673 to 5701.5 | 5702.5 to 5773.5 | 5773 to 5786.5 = -1.8 A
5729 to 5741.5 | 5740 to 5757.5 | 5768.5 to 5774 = 0.5 A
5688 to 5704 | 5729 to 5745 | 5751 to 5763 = -1.0 A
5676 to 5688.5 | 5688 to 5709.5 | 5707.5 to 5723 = 0.5 A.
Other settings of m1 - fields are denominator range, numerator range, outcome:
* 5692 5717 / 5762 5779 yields 1.07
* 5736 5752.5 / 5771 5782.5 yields 0.95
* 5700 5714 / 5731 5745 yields 1.16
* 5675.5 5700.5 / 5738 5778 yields 1.03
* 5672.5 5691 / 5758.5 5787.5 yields 1.01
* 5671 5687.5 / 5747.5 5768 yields 1.01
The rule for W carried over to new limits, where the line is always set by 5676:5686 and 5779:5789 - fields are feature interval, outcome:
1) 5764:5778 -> -0.100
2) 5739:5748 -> -0.094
